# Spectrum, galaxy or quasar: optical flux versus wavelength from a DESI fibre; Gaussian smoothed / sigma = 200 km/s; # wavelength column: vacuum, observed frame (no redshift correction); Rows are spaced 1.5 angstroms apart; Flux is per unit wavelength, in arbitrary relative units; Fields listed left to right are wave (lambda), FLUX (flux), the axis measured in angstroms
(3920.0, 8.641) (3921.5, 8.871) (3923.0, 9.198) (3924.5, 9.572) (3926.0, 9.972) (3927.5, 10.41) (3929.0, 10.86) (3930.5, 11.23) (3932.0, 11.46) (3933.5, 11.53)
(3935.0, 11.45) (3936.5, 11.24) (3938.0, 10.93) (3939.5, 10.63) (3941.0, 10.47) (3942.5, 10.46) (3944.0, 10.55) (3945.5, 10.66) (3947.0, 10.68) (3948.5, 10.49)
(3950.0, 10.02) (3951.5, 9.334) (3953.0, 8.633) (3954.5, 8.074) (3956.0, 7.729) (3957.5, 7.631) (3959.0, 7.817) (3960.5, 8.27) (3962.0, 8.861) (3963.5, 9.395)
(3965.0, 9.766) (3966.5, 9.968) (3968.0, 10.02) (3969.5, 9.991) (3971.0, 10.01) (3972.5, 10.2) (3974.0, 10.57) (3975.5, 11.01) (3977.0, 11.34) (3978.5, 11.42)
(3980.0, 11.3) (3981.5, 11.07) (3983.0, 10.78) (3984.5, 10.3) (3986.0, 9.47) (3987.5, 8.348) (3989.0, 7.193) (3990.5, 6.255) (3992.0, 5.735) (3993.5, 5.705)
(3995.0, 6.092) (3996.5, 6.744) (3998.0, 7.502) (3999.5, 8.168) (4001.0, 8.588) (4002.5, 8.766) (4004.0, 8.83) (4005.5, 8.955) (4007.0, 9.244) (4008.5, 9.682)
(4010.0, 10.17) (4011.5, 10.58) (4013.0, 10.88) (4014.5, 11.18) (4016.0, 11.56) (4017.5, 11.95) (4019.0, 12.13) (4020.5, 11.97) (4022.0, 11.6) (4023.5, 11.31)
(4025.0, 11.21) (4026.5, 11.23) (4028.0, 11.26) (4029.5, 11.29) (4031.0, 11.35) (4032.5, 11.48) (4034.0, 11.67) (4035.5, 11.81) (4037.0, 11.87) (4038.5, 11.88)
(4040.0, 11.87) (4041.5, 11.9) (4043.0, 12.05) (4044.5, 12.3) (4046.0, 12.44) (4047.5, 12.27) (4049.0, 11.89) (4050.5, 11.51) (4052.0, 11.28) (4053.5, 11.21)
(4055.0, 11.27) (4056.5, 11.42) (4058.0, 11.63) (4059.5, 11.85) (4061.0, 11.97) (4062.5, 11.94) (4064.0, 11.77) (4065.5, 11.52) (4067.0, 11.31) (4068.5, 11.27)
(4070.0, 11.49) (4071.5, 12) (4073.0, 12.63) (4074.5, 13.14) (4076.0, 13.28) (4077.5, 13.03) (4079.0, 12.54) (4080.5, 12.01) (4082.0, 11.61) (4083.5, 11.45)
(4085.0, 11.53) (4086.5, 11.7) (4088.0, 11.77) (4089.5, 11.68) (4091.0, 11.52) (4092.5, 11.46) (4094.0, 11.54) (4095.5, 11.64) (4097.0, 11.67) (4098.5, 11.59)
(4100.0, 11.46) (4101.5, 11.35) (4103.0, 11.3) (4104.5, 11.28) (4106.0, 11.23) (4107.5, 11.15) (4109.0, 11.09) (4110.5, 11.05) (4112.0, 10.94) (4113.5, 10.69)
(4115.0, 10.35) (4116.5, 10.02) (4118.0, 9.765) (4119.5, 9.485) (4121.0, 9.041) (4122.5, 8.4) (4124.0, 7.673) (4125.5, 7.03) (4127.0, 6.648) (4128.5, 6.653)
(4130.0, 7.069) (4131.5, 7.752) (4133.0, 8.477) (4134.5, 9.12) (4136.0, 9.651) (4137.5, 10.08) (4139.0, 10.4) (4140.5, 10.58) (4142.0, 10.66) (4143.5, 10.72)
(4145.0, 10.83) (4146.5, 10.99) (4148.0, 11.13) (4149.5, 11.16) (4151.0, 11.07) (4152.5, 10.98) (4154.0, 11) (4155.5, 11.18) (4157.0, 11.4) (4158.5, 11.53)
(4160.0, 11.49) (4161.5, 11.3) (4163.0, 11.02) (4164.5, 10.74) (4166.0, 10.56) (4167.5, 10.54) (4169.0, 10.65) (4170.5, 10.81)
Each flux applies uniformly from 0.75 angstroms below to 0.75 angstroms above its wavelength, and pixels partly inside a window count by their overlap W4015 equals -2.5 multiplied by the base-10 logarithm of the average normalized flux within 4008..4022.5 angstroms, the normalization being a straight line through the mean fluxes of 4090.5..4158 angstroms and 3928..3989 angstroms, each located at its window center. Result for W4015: -0.11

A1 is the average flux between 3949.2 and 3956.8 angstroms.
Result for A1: 8.76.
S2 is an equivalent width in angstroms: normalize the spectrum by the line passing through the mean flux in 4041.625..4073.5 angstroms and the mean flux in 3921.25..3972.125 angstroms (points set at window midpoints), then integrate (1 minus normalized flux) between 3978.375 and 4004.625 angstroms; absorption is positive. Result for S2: 5.5 angstroms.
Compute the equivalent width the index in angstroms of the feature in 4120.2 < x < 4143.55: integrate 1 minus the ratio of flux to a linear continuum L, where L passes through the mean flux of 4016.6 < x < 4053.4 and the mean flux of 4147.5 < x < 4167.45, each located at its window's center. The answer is 5.3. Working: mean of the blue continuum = 11.7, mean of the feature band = 8.69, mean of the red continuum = 11.1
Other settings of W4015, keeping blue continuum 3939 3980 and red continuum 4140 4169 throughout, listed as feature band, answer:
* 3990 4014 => 0.21 mag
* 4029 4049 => -0.16 mag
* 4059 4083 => -0.15 mag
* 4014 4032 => -0.13 mag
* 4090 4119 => -0.04 mag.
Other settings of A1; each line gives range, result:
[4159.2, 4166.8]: 11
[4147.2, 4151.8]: 11.1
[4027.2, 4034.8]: 11.4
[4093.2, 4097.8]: 11.6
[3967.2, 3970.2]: 10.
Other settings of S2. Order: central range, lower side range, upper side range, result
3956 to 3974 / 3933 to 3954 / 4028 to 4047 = 2.54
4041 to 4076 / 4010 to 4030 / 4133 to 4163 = -2.16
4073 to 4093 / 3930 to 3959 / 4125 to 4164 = -4.06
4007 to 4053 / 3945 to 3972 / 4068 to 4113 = -3.79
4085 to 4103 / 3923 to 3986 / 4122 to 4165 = -2.92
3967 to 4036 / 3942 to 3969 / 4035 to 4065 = 3.93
